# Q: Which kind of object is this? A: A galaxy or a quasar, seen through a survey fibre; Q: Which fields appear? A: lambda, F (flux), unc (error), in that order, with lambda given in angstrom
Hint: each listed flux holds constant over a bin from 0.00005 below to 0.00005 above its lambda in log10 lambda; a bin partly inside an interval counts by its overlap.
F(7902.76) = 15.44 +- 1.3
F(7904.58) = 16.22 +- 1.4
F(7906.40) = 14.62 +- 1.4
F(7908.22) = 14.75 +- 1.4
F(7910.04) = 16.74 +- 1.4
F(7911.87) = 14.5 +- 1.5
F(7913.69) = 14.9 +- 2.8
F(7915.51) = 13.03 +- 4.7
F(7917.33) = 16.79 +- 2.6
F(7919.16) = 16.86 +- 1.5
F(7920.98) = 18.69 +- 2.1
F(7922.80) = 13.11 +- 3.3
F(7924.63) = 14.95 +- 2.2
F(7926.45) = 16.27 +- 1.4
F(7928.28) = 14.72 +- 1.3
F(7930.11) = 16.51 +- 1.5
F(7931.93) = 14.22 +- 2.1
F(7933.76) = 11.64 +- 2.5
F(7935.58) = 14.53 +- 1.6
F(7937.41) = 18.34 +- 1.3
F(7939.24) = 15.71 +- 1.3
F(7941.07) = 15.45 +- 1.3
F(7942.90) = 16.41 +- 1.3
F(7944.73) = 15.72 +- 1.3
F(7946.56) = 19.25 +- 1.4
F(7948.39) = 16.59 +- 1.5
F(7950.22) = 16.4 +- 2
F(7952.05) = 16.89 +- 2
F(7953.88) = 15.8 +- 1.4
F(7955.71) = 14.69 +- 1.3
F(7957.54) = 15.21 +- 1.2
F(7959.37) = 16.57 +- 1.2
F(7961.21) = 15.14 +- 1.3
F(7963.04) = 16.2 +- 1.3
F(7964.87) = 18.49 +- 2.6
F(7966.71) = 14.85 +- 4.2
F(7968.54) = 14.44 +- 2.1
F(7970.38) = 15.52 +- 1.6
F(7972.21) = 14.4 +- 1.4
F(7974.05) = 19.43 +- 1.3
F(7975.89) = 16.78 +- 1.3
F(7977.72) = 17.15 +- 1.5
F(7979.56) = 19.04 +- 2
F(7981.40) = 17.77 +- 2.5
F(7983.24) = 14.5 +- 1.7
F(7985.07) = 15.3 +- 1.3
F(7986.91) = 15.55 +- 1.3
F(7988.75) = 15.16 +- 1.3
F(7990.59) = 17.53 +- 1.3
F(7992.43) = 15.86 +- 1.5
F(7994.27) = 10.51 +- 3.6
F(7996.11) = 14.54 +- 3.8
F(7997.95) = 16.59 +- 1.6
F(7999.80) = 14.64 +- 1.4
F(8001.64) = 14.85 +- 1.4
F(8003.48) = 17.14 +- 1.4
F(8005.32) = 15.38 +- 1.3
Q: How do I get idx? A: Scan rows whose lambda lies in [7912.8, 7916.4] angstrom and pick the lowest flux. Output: 13.03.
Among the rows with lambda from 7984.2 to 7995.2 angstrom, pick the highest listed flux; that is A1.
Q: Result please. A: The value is 17.53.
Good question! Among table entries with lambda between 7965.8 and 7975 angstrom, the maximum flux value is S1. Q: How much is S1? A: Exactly 19.43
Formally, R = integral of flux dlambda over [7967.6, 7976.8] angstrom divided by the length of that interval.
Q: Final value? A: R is 16.1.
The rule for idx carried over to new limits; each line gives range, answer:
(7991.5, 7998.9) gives 10.51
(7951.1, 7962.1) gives 14.69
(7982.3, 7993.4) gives 14.5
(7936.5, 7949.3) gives 15.45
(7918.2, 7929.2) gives 13.11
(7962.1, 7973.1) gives 14.4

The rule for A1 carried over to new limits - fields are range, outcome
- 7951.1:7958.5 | 16.89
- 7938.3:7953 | 19.25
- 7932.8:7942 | 18.34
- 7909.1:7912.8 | 16.74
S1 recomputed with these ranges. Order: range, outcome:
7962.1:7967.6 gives 18.49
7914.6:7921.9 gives 18.69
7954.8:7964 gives 16.57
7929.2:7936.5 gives 16.51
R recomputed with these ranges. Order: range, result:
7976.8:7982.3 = 18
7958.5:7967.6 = 16.2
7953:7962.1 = 15.5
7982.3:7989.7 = 15.2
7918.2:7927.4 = 16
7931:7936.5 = 13.5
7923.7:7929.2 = 15.3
